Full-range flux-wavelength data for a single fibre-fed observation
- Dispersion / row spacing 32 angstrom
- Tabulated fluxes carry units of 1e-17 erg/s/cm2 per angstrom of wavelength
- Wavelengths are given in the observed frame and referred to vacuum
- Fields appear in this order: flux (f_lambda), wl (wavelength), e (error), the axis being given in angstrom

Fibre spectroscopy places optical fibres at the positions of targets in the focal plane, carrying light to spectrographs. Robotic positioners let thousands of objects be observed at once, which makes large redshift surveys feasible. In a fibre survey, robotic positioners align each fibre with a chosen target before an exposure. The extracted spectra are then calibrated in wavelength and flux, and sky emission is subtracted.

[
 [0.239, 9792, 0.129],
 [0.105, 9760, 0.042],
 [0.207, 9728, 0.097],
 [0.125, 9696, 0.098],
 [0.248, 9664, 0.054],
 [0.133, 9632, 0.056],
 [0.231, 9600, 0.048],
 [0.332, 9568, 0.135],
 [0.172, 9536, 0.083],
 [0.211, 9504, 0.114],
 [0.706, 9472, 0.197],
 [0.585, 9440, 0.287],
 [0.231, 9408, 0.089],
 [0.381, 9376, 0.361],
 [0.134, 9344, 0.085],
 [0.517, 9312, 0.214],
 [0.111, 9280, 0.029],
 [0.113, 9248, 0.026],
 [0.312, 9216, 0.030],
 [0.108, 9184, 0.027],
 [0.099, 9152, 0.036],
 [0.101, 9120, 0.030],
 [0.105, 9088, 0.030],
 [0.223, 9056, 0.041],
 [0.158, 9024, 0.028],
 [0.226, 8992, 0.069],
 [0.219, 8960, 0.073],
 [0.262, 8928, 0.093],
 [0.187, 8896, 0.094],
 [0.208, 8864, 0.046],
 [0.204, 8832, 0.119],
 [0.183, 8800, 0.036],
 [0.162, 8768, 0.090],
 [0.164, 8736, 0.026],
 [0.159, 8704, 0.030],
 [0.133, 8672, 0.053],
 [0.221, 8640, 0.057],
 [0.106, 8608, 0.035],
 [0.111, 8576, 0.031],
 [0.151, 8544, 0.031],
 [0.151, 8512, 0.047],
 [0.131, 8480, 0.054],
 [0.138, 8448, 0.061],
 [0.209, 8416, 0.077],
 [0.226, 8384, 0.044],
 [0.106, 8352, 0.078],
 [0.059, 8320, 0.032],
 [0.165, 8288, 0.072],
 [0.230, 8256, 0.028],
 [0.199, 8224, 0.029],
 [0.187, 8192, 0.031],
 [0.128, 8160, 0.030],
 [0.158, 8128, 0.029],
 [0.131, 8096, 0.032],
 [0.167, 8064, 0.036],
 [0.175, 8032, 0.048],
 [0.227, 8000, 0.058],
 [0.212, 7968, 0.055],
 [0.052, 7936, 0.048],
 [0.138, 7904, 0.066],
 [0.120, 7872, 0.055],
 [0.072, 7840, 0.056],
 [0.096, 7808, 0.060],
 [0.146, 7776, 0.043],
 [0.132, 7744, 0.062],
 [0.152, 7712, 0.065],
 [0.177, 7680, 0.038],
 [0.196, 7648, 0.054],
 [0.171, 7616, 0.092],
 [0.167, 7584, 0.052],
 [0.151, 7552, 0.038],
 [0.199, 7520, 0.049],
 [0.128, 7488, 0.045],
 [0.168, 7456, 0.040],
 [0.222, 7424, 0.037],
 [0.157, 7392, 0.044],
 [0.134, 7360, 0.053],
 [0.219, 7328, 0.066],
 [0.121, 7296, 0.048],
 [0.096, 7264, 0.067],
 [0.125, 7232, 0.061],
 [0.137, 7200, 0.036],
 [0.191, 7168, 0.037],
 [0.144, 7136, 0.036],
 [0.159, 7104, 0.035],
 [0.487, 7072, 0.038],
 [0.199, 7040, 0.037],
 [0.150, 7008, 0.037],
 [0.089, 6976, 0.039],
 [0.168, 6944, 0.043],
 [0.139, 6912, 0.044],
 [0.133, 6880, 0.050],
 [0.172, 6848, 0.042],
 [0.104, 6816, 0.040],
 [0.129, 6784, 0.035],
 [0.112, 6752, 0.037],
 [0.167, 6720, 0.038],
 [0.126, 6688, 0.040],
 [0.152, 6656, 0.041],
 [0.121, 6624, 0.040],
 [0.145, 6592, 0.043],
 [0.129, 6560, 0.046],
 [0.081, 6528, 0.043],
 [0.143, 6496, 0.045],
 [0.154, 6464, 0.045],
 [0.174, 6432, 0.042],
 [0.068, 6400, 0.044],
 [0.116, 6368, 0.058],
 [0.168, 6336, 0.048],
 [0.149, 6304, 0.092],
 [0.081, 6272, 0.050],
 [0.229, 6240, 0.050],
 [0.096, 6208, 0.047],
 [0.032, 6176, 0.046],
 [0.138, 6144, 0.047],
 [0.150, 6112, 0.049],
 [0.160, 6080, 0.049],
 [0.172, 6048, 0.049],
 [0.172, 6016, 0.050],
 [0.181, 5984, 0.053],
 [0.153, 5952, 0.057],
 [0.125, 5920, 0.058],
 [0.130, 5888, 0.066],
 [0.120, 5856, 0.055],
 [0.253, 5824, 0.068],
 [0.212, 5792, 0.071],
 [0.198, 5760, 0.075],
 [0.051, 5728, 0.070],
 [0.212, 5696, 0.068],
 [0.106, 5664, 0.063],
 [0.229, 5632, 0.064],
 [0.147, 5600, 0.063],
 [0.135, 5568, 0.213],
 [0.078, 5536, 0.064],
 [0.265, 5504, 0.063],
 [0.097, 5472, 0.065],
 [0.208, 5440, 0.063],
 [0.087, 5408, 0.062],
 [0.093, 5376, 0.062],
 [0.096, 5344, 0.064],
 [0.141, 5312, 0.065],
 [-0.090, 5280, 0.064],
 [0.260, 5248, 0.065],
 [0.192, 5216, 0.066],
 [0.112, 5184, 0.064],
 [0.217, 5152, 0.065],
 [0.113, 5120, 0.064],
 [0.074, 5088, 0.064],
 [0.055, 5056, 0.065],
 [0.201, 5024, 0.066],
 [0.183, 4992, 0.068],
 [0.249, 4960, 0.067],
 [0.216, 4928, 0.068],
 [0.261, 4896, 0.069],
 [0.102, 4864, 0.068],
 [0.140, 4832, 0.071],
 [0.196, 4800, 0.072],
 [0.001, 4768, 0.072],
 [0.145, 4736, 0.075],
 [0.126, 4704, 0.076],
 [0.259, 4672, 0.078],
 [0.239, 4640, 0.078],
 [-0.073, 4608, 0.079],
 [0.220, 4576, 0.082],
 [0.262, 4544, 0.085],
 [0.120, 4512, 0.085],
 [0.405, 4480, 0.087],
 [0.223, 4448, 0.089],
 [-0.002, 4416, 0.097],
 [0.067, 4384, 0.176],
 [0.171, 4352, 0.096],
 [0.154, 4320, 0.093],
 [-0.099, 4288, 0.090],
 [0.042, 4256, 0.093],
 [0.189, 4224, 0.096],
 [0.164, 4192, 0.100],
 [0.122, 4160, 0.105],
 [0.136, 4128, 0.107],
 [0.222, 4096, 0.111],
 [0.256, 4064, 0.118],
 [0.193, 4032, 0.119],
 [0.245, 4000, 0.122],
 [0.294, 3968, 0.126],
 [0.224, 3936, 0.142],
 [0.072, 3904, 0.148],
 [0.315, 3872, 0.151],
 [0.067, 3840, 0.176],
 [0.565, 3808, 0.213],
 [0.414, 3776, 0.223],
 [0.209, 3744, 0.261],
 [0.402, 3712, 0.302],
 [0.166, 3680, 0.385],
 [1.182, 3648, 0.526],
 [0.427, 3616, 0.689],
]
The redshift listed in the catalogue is 0.89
